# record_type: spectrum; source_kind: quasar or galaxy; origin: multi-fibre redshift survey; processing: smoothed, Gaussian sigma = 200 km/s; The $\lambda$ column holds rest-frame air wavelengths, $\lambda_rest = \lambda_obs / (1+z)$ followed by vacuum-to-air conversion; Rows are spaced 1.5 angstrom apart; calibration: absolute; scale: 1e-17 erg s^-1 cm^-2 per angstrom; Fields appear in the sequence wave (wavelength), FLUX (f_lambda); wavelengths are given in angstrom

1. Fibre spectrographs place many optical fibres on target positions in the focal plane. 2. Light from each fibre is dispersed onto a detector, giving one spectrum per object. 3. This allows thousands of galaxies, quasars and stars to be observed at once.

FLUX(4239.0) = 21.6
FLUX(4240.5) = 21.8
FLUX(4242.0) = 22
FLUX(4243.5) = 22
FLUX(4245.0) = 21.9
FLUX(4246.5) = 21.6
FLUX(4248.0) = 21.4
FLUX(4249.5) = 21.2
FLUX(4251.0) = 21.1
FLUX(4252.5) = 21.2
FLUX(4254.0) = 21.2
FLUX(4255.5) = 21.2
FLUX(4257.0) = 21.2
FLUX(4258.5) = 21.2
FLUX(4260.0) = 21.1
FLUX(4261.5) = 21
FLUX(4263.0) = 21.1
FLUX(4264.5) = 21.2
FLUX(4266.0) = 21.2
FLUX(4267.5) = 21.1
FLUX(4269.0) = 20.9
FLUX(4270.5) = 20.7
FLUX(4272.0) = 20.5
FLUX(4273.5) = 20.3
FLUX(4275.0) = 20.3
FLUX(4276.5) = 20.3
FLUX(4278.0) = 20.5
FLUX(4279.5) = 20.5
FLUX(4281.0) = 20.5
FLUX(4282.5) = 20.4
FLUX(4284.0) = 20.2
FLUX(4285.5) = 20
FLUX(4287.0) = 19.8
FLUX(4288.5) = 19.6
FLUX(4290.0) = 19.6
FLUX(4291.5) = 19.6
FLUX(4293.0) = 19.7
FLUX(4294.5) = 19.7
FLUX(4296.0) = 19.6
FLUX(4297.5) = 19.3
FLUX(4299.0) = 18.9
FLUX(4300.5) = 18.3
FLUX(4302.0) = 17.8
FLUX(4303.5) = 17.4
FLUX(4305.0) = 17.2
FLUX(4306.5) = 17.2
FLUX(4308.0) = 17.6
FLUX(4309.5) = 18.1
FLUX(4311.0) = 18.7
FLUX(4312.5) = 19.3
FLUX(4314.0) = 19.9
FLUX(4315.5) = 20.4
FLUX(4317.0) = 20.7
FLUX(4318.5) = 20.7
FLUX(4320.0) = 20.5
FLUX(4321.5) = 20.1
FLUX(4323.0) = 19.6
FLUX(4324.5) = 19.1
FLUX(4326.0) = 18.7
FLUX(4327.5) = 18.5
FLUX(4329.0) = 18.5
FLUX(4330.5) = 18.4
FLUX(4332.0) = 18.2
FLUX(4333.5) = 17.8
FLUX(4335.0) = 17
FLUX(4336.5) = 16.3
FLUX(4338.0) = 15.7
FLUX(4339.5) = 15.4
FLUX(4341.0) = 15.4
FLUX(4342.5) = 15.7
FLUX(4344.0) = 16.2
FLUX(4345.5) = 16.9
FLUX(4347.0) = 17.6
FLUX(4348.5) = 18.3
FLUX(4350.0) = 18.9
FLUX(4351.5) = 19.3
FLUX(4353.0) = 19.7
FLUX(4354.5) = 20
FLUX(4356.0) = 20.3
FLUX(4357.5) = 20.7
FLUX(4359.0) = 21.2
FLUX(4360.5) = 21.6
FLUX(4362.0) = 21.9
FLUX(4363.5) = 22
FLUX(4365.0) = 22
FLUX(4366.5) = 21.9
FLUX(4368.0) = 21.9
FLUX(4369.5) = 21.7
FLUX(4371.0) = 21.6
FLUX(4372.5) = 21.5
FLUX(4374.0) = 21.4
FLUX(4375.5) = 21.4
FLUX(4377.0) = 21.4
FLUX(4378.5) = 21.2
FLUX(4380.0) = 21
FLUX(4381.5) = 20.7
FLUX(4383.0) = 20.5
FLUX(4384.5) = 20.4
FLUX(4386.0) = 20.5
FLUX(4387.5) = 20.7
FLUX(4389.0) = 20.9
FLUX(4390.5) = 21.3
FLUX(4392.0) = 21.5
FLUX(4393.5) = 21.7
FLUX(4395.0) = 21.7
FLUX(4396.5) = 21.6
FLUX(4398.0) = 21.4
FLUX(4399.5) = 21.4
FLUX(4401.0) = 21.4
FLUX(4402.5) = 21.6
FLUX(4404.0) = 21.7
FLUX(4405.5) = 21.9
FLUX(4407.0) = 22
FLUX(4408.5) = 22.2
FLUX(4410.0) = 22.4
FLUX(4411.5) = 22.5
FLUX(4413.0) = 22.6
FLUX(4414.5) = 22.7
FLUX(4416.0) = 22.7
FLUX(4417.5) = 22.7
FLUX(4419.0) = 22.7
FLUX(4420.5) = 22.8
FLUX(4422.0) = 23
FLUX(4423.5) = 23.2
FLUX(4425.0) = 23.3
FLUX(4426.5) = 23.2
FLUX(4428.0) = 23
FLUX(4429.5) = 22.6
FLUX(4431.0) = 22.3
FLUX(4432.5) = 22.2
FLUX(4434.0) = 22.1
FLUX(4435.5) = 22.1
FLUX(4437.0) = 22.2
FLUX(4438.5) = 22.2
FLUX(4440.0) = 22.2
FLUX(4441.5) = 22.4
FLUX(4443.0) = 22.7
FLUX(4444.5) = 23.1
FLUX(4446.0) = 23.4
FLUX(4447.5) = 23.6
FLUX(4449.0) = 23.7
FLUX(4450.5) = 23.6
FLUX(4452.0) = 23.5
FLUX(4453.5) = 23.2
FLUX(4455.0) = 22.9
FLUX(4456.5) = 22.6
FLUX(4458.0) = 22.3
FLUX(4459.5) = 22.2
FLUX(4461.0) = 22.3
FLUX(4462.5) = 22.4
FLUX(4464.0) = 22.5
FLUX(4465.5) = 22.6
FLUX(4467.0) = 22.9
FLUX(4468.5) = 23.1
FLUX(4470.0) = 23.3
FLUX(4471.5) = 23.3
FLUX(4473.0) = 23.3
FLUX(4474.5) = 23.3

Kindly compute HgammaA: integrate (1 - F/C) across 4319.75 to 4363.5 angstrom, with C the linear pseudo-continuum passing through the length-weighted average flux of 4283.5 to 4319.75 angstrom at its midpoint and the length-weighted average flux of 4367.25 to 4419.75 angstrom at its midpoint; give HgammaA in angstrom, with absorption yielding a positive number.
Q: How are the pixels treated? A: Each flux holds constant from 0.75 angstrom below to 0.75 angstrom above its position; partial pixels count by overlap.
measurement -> 3.6 angstrom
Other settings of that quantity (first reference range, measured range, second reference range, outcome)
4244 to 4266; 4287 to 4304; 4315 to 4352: 0.48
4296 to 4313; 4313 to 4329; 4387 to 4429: -0.78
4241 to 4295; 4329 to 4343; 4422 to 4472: 3.09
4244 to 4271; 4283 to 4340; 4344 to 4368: 5.00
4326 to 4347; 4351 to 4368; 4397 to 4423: -2.17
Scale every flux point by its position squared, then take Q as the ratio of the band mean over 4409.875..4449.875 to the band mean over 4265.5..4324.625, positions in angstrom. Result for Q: 1.2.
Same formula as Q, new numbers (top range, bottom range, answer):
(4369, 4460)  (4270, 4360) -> 1.22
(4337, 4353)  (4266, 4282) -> 0.86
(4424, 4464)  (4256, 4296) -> 1.20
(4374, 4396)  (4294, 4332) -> 1.15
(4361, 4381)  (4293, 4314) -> 1.20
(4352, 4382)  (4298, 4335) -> 1.16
